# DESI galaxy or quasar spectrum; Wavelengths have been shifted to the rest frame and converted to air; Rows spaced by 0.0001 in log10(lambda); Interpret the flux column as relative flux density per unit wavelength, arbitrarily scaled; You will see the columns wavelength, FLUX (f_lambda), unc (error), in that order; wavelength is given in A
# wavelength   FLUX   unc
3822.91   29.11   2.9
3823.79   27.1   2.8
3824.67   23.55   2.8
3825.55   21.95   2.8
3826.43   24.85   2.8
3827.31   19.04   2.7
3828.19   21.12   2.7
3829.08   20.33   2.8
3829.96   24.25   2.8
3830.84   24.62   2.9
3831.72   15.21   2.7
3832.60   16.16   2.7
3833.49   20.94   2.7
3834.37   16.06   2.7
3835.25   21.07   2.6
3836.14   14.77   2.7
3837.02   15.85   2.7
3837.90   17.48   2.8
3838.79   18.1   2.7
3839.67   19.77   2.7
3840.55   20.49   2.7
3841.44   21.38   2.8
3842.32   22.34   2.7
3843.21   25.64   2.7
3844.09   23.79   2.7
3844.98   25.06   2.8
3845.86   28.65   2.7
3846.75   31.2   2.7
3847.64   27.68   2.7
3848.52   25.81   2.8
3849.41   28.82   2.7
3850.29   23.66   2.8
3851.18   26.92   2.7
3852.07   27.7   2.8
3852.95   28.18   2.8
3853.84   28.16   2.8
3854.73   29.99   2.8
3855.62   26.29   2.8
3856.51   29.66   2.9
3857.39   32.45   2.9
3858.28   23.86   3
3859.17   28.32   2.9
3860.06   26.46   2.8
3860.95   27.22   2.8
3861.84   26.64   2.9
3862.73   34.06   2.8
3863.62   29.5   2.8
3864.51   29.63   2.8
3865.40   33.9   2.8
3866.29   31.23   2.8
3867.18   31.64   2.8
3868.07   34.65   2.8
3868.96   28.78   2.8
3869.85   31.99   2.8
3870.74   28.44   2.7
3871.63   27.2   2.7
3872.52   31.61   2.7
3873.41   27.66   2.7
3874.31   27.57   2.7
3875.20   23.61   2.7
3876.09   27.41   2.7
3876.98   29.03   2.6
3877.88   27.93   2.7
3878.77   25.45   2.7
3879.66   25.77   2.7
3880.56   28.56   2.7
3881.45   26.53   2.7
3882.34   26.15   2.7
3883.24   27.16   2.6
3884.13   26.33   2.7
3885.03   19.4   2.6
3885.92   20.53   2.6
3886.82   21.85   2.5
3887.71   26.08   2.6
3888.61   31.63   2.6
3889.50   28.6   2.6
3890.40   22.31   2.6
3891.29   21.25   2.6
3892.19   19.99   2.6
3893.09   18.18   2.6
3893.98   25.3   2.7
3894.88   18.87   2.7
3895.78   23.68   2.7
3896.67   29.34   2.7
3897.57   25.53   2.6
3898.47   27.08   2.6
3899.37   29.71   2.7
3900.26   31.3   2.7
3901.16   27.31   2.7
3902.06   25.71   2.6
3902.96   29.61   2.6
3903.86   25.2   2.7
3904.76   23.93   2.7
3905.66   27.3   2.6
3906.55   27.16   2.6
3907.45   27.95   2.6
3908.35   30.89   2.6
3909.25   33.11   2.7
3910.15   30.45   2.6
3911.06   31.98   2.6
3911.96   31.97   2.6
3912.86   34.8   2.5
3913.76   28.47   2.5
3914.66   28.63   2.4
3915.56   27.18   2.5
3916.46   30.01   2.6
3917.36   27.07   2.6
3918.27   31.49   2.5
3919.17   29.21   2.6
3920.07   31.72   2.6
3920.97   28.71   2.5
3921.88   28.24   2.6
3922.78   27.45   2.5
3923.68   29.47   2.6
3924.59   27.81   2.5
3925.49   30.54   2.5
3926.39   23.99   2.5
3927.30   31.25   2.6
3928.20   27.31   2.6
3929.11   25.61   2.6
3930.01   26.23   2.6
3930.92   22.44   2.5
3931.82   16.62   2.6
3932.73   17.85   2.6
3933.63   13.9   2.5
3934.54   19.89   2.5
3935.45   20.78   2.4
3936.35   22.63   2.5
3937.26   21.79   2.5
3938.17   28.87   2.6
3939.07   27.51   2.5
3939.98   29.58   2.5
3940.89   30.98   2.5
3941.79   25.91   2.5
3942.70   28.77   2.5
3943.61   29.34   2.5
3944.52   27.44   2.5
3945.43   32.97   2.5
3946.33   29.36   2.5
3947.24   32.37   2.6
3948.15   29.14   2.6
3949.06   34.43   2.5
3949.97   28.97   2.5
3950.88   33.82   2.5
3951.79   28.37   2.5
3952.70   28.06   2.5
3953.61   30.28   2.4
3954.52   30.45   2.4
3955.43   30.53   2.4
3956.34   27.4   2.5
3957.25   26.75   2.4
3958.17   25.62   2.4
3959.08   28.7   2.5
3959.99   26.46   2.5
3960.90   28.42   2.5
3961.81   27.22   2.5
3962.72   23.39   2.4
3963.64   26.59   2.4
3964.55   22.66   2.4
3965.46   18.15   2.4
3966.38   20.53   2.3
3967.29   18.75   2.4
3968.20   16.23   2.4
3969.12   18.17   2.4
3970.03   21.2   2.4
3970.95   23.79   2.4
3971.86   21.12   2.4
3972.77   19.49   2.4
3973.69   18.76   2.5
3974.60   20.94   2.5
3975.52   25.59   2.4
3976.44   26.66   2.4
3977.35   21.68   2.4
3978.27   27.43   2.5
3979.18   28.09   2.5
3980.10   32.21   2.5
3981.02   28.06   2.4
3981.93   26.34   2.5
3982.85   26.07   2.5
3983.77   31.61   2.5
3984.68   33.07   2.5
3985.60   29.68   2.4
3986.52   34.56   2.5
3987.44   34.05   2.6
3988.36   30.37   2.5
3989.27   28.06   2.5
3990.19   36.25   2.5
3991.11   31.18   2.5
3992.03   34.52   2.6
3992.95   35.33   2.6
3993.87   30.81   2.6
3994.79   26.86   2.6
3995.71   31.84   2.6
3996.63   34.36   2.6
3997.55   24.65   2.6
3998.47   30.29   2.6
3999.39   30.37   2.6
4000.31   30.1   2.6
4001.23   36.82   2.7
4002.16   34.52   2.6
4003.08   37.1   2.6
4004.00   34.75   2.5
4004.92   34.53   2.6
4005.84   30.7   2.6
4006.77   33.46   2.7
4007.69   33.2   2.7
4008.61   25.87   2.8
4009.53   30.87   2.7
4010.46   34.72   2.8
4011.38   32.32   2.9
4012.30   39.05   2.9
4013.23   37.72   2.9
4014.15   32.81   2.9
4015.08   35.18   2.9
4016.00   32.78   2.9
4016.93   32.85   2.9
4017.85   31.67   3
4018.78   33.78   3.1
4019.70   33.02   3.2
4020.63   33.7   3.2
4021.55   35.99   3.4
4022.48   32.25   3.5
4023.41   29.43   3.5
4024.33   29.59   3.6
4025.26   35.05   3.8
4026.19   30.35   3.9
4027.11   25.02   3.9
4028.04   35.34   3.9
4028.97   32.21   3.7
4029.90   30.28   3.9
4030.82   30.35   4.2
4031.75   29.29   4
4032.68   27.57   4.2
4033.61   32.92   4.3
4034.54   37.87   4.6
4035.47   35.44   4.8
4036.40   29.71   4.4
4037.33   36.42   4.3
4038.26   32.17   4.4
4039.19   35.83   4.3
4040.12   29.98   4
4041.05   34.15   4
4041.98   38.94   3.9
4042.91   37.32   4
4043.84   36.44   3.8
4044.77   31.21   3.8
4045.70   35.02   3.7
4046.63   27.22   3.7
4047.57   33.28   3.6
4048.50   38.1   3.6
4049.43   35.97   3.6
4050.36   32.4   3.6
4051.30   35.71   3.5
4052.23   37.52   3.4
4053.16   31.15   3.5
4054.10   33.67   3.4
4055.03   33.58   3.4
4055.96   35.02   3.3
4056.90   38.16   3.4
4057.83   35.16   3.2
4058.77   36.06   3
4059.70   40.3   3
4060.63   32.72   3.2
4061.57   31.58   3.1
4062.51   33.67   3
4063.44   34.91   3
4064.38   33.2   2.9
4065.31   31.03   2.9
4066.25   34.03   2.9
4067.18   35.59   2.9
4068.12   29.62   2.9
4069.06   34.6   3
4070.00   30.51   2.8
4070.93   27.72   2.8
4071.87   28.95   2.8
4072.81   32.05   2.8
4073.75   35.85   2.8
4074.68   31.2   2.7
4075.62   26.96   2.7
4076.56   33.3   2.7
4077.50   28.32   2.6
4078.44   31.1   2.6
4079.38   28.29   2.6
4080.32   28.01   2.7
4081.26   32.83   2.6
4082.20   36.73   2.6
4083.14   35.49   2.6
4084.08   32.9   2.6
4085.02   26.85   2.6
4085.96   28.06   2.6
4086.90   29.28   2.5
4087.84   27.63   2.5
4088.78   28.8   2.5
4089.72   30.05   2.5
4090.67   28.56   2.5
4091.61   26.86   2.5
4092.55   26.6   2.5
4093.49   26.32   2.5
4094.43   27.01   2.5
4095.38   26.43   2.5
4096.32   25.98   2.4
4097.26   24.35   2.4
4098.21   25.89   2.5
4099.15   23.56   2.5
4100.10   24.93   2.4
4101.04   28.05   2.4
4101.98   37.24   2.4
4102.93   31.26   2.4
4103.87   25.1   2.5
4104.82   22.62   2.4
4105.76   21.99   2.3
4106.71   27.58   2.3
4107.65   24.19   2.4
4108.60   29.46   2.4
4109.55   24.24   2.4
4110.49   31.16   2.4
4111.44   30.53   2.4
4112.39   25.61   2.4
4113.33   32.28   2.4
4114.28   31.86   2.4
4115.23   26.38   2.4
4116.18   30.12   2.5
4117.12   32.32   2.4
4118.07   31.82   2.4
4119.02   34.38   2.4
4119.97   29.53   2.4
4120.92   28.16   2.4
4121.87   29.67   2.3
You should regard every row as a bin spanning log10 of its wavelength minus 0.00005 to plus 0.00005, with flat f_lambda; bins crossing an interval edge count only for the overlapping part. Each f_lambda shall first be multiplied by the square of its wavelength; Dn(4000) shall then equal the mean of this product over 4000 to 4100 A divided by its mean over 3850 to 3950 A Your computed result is 1.3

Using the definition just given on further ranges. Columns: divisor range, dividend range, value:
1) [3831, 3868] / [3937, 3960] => 1.21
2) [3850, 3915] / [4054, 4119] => 1.21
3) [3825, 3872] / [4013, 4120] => 1.38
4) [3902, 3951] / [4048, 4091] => 1.26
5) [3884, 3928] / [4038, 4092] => 1.29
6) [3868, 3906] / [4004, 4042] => 1.34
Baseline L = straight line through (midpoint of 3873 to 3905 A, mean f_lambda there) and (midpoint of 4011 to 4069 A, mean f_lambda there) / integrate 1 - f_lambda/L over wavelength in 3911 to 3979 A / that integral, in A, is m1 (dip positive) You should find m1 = 5.2 A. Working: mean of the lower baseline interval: 25.6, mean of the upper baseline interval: 33.6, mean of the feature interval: 26.3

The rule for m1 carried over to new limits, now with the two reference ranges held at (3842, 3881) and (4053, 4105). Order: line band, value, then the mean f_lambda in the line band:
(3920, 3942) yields 2.7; 25.4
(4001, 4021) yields -2.5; 33.7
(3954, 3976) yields 4.3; 23.6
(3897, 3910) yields 0.3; 28.1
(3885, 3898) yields 2.2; 23.6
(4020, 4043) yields -1.9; 32.6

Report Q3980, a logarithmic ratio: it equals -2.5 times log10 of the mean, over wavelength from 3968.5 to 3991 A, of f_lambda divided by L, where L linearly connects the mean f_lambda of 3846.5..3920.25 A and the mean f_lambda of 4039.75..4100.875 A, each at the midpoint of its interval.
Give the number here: 0.11 mag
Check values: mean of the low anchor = 27.7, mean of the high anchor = 31.6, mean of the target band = 26.8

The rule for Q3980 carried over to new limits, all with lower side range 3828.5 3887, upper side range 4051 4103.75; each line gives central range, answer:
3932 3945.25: 0.13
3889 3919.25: -0.02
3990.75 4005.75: -0.11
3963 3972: 0.34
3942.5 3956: -0.09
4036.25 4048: -0.12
